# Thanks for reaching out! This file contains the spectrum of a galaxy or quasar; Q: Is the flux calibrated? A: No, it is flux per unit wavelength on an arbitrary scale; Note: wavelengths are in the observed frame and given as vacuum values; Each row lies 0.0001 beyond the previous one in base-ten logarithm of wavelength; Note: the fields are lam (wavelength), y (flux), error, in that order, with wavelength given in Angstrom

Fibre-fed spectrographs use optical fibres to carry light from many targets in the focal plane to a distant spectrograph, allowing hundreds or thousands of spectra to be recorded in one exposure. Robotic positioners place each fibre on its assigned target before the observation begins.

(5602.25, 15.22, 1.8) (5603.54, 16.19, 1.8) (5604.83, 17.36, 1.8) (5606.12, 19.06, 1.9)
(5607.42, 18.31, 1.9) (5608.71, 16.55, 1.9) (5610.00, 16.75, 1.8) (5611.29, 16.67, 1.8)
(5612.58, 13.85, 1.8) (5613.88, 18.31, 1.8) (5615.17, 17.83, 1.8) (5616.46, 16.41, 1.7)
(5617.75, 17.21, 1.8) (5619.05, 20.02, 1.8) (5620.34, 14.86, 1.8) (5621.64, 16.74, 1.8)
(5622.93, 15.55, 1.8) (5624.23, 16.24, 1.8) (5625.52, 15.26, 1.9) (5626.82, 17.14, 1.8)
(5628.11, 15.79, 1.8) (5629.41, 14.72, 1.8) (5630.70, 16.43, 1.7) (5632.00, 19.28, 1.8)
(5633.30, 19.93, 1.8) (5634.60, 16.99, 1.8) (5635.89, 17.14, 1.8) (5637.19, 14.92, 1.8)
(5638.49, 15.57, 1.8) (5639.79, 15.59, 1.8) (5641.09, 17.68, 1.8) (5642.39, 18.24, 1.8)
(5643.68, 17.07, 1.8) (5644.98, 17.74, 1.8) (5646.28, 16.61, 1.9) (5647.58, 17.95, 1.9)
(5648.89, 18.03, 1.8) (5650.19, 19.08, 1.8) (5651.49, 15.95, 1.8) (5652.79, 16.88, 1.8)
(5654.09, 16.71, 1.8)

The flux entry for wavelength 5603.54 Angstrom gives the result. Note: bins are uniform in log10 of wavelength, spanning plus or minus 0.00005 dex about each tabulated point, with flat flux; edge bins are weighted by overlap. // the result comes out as 16.19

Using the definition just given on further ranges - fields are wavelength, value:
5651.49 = 15.95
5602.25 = 15.22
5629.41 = 14.72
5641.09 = 17.68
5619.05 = 20.02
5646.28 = 16.61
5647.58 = 17.95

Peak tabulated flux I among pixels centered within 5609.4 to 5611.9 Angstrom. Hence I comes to 16.75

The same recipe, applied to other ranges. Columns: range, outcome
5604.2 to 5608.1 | 19.06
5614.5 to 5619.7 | 20.02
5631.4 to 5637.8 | 19.93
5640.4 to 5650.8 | 19.08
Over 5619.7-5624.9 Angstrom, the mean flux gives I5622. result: 15.8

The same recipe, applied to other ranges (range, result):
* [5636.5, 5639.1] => 15.2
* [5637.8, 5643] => 16.7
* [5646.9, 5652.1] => 17.7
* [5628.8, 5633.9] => 17.6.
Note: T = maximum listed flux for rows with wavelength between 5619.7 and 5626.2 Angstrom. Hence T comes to 16.74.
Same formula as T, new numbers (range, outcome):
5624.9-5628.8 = 17.14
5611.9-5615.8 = 18.31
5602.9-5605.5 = 17.36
